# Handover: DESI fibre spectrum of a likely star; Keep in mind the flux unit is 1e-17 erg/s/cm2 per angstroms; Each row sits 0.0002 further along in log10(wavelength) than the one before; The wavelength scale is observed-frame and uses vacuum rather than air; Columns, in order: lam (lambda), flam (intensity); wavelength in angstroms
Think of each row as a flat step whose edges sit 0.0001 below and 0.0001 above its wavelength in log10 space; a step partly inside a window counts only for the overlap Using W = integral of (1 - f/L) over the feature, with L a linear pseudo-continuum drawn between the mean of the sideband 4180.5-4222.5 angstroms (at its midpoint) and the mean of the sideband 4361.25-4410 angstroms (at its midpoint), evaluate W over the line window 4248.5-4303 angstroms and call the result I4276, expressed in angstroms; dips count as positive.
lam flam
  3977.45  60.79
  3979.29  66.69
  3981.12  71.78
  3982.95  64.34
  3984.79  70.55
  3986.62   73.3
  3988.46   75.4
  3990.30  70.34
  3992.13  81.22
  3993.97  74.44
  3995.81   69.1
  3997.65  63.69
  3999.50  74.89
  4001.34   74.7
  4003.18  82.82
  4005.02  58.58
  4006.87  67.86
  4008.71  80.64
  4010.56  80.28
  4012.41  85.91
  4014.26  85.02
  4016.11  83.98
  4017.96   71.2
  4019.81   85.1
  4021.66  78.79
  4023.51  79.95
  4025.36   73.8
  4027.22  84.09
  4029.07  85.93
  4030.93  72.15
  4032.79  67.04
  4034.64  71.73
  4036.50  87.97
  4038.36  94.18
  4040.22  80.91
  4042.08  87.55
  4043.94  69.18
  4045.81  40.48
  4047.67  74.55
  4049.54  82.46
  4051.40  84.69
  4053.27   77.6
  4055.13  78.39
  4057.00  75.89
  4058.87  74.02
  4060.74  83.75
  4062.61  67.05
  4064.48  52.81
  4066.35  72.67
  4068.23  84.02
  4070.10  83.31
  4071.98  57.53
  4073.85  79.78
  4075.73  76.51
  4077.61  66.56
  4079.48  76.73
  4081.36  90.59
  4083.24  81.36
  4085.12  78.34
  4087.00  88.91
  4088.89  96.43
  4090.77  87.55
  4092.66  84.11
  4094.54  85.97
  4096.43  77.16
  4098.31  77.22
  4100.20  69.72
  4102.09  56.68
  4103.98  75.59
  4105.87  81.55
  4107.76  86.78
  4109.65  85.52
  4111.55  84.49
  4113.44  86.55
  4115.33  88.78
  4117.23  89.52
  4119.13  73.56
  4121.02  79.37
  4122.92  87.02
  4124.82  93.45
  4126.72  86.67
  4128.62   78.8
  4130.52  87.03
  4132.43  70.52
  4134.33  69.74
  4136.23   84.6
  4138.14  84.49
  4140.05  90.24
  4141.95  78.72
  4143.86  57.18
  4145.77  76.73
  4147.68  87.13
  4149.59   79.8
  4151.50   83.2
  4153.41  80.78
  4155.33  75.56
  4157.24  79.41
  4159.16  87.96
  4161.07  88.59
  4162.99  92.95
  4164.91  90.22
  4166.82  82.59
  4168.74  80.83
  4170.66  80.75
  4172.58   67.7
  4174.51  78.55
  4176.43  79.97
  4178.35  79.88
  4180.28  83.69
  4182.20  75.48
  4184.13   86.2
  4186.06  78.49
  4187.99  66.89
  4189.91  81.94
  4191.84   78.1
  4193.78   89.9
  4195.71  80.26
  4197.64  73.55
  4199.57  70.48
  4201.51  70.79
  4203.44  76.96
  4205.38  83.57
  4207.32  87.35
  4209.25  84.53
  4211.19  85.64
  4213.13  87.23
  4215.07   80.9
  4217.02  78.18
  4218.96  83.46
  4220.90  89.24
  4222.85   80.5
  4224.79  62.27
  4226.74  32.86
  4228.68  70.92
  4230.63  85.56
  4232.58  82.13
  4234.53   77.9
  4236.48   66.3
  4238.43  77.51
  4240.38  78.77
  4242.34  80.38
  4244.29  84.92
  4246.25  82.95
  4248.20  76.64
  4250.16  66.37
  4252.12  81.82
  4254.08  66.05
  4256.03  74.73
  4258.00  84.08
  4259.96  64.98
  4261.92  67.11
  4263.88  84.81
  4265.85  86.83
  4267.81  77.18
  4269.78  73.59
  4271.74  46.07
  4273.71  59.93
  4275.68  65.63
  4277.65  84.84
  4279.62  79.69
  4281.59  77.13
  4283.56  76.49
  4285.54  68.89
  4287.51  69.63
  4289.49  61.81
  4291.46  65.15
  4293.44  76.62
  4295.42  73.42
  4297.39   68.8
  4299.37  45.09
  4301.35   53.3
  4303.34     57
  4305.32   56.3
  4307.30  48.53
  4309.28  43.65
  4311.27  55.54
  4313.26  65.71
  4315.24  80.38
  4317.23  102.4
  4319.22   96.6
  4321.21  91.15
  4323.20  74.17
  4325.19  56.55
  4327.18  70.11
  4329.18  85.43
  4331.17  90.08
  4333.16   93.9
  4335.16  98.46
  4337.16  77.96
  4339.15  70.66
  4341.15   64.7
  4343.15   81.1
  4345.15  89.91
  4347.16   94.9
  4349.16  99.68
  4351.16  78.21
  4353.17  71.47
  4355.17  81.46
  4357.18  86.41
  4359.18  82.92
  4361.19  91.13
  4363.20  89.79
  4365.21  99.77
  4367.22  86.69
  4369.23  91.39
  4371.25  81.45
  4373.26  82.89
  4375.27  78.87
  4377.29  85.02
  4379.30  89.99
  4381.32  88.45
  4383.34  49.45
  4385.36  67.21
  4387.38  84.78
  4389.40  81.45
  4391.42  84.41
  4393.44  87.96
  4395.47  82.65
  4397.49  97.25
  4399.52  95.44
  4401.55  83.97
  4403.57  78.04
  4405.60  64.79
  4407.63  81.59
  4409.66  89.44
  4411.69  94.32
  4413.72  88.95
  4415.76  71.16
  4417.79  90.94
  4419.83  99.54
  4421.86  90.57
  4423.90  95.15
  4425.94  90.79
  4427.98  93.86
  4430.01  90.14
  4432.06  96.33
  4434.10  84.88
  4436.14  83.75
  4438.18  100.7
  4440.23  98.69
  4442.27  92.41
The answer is 7.6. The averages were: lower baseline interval 80.5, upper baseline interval 83.5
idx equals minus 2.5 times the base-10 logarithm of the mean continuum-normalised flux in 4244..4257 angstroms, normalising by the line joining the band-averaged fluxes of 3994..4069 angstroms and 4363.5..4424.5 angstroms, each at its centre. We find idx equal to 0.08 mag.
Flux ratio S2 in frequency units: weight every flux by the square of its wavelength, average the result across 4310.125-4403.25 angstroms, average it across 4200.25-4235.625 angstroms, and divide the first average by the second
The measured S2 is 1.14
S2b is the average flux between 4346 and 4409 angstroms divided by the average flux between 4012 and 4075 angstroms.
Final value 1.09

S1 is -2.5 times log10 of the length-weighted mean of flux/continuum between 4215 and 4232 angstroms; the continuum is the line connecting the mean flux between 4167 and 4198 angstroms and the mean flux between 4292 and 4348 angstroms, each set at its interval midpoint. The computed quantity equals 0.06 mag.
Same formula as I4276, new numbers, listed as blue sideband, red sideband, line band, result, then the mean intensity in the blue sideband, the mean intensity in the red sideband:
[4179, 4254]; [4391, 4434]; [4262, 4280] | 1.8 angstroms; 77.8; 87.9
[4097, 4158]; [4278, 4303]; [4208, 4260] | -3.2 angstroms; 80.2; 68.1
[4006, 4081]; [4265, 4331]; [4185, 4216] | -3.2 angstroms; 76.7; 69.7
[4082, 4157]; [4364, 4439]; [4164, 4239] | 4.0 angstroms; 81.2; 86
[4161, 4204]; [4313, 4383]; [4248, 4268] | 1.5 angstroms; 79.6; 84.2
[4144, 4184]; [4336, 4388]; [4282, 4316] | 8.0 angstroms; 81.2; 82.6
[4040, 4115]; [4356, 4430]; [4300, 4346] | 5.5 angstroms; 77.6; 85.6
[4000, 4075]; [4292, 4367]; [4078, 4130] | -4.0 angstroms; 76.4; 76.9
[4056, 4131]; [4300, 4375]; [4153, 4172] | -1.0 angstroms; 79.7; 78.8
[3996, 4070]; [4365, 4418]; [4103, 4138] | -2.1 angstroms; 76.3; 83.3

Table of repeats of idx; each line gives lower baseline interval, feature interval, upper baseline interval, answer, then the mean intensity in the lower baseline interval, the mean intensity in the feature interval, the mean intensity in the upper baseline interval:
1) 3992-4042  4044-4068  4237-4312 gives 0.06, 77.7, 72.3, 69.5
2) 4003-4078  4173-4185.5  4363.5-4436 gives 0.00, 76.3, 80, 85.7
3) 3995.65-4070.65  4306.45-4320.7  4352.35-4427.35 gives 0.17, 76.3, 71.3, 84.9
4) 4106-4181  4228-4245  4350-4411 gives 0.06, 82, 78.3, 83.3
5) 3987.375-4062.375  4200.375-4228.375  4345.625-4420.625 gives 0.05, 76.7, 77.2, 84.7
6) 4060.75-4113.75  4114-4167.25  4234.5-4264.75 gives -0.07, 78.3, 82.3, 75.9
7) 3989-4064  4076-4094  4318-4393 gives -0.08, 76.4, 83.2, 83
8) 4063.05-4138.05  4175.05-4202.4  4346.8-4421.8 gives 0.04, 79.8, 78.3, 84.7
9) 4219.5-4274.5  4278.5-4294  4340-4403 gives 0.07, 73.8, 71.9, 84.1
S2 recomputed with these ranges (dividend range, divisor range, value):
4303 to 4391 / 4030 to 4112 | 1.17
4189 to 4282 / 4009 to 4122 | 1.05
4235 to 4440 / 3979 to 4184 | 1.14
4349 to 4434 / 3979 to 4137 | 1.29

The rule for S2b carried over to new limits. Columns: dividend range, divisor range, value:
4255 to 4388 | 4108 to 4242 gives 0.95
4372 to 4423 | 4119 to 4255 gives 1.06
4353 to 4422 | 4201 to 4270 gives 1.09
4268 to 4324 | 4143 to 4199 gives 0.86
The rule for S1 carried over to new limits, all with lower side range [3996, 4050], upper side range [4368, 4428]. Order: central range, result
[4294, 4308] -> 0.38 mag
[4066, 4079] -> 0.04 mag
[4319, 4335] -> 0.01 mag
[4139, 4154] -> 0.00 mag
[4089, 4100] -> -0.06 mag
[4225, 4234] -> 0.19 mag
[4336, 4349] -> 0.03 mag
